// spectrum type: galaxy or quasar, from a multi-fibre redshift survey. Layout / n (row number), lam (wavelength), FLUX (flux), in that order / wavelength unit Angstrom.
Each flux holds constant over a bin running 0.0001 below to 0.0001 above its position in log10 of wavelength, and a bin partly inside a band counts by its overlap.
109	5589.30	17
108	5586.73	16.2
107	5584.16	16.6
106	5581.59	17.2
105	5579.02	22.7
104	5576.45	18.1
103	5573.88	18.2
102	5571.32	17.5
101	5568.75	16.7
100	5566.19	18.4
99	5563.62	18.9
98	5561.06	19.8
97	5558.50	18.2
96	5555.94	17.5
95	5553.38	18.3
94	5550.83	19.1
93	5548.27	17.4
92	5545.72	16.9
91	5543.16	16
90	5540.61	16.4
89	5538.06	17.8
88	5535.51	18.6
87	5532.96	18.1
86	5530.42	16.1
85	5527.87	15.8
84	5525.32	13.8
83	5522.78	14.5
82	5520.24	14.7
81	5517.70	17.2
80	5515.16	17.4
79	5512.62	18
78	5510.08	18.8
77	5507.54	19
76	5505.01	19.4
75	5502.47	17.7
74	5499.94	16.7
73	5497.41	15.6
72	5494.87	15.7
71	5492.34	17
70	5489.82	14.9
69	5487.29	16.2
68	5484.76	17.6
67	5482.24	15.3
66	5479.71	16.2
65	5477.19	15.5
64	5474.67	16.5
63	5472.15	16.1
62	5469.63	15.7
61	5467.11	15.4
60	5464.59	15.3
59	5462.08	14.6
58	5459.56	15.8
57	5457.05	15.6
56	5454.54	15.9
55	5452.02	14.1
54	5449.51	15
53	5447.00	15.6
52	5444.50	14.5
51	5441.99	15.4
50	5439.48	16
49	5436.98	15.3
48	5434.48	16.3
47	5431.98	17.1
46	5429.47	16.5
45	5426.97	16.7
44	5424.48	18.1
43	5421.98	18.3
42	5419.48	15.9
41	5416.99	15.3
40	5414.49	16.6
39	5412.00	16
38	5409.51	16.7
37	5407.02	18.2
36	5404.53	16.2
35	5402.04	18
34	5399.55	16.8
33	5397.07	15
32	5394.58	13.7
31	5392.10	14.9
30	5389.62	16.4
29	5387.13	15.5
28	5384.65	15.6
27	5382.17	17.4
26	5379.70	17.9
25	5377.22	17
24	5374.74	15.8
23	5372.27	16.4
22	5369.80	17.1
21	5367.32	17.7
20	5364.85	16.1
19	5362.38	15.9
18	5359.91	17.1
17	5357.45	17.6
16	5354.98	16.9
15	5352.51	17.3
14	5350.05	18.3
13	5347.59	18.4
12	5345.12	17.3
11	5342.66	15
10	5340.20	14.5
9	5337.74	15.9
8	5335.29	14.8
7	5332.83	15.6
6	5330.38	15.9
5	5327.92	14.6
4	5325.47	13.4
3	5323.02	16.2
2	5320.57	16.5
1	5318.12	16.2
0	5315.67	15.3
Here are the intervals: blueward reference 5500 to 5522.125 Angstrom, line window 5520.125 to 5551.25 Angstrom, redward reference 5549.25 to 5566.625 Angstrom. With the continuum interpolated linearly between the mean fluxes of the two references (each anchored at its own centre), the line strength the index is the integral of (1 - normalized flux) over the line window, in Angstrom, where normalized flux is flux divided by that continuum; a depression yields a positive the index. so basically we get 2.7 Angstrom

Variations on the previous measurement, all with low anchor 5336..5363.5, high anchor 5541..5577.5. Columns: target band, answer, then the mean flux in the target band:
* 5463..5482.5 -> 1.9 Angstrom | 15.8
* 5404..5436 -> 0.7 Angstrom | 16.8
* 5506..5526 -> 1.0 Angstrom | 16.8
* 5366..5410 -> 1.2 Angstrom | 16.5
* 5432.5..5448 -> 1.5 Angstrom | 15.6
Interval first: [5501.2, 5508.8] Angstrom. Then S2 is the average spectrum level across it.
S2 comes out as 18.7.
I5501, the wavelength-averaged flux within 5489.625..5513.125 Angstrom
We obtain 17.4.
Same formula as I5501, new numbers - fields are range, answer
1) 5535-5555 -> 17.5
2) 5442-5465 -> 15.2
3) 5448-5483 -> 15.5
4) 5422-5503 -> 16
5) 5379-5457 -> 16.1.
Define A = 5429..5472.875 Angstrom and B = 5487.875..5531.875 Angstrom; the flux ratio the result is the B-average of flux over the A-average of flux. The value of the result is 1.07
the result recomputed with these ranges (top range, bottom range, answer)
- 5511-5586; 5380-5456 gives 1.08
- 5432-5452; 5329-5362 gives 0.94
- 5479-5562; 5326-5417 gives 1.04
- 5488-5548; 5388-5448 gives 1.03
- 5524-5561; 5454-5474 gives 1.11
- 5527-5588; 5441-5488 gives 1.14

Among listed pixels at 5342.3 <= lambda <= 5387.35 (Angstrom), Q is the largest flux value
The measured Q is 18.4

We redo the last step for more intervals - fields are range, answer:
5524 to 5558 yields 19.1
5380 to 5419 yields 18.2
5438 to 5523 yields 19.4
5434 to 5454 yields 16.3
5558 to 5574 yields 19.8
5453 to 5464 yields 15.9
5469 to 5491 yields 17.6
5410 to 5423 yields 18.3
